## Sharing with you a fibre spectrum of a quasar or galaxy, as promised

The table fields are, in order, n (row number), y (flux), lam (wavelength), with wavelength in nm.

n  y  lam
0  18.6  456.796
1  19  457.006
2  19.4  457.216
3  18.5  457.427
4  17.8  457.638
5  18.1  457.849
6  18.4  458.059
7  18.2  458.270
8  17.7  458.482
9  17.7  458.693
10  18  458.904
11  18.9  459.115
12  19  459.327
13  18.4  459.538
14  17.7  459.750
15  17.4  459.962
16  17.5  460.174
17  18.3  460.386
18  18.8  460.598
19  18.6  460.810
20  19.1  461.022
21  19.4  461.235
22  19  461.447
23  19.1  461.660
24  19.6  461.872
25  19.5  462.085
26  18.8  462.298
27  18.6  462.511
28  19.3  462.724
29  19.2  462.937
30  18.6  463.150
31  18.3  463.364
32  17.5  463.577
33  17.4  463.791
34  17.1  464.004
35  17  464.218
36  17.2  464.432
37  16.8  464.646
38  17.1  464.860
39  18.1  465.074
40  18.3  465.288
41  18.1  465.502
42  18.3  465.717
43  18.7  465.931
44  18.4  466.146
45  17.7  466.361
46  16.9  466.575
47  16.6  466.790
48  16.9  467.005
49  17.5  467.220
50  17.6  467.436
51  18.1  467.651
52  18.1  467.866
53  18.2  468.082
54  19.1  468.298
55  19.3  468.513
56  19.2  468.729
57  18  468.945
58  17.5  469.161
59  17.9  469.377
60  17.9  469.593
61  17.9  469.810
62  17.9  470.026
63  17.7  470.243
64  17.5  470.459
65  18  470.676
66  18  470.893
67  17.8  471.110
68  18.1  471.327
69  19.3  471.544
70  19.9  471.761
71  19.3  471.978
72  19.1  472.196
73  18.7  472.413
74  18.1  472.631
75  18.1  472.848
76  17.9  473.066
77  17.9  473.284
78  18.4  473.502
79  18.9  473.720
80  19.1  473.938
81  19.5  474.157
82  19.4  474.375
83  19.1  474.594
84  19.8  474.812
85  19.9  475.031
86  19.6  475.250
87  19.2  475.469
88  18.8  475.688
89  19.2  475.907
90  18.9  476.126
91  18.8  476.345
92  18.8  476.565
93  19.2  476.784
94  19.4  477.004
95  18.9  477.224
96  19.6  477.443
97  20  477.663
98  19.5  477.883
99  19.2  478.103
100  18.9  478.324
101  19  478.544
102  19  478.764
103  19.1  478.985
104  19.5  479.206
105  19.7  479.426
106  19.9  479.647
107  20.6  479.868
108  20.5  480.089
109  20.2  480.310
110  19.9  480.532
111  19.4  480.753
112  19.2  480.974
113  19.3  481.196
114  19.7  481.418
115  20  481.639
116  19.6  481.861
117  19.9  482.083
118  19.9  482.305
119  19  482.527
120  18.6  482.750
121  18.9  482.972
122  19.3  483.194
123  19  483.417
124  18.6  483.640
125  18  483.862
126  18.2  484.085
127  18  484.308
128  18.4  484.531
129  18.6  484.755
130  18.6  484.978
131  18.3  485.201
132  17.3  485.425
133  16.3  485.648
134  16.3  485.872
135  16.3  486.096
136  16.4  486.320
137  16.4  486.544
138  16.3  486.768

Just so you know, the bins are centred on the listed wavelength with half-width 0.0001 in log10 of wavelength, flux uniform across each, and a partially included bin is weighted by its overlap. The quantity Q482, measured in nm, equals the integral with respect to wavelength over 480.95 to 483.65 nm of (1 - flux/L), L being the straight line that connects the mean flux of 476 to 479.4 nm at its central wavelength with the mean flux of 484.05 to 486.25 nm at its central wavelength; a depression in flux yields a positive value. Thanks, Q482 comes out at -0.17 nm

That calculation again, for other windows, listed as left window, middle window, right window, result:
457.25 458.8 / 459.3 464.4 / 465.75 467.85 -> -0.150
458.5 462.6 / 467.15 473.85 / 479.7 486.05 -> 0.152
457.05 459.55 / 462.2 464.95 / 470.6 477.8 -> 0.094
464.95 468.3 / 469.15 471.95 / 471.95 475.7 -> 0.043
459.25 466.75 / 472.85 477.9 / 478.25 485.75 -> -0.084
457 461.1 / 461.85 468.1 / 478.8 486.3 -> 0.166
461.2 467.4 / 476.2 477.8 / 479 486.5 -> -0.057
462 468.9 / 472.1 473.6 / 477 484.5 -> 0.029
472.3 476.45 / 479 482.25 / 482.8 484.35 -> -0.189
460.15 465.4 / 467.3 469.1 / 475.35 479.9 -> 0.026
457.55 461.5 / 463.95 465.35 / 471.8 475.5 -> 0.090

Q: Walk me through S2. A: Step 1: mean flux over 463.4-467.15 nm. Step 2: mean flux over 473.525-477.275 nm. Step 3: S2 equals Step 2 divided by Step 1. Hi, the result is 1.1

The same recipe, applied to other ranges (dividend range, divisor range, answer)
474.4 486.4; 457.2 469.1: 1.04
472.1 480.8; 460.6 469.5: 1.06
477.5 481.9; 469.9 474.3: 1.06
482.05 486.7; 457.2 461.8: 0.98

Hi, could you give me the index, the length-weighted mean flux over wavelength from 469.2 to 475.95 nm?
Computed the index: 18.6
